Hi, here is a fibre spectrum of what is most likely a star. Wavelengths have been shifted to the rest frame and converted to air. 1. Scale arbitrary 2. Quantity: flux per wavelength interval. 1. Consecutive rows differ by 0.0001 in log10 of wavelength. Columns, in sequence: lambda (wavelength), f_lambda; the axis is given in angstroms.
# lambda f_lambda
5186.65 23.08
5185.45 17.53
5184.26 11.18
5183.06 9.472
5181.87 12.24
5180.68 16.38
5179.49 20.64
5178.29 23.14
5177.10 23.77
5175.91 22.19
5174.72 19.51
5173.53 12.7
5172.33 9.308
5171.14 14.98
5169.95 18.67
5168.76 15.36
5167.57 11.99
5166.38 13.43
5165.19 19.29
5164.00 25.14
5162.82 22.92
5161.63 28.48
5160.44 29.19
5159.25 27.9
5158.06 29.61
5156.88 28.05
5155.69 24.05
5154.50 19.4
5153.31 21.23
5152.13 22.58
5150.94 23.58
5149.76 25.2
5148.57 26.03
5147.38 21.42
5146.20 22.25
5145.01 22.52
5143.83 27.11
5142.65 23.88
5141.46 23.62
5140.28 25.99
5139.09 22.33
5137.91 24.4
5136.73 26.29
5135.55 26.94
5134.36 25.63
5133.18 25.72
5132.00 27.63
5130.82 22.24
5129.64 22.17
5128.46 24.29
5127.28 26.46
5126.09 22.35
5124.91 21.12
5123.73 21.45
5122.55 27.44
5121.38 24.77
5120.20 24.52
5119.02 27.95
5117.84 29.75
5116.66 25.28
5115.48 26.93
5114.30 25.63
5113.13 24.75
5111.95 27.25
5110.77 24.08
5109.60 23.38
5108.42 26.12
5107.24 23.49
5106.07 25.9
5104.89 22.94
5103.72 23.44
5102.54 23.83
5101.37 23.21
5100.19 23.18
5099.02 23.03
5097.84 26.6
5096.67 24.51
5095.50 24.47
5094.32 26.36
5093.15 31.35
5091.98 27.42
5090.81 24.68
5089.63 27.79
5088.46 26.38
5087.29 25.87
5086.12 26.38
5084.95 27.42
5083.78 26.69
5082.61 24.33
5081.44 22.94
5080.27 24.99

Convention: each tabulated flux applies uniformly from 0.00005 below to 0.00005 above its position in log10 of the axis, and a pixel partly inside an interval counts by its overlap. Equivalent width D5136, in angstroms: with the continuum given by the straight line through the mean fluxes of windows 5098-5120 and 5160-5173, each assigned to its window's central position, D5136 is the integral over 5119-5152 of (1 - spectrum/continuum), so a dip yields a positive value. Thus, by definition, -3.4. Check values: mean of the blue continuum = 25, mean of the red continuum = 18.8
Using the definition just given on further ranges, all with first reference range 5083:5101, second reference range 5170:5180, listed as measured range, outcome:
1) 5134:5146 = -1.78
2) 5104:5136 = -2.19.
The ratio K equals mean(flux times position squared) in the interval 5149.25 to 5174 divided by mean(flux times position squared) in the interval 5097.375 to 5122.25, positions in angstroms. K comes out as 0.9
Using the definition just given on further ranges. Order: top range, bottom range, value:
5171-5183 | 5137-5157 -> 0.74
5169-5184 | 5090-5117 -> 0.69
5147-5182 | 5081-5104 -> 0.85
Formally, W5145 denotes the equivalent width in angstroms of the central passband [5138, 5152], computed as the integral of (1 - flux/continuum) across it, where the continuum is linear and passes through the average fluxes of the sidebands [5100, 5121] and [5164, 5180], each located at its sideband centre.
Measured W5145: -2.07 angstroms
